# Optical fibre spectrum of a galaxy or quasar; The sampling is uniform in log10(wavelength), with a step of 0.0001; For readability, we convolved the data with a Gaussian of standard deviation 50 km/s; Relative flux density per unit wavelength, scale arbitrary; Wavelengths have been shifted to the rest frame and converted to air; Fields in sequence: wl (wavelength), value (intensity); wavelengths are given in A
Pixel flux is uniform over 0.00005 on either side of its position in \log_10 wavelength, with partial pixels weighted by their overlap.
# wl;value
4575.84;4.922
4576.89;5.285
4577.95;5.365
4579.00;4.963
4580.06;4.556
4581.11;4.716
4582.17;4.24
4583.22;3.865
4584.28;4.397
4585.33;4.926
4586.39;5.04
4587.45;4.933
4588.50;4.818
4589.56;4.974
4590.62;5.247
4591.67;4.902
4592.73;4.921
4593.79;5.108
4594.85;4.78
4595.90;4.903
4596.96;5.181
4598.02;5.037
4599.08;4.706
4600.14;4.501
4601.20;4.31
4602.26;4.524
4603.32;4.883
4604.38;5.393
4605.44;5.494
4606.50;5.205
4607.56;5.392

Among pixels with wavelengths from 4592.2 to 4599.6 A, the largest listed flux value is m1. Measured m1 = 5.181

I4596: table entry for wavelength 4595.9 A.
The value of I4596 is 4.903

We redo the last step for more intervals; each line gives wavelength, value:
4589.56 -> 4.974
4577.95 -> 5.365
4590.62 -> 5.247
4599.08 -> 4.706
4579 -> 4.963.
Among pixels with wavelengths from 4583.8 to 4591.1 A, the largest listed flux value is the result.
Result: 5.247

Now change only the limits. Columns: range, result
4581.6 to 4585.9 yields 4.926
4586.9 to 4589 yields 4.933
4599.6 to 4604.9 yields 5.393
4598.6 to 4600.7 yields 4.706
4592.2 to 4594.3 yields 5.108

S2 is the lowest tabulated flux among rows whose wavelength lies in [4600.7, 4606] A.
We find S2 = 4.31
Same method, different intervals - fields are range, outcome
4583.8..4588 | 4.397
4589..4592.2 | 4.902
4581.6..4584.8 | 3.865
